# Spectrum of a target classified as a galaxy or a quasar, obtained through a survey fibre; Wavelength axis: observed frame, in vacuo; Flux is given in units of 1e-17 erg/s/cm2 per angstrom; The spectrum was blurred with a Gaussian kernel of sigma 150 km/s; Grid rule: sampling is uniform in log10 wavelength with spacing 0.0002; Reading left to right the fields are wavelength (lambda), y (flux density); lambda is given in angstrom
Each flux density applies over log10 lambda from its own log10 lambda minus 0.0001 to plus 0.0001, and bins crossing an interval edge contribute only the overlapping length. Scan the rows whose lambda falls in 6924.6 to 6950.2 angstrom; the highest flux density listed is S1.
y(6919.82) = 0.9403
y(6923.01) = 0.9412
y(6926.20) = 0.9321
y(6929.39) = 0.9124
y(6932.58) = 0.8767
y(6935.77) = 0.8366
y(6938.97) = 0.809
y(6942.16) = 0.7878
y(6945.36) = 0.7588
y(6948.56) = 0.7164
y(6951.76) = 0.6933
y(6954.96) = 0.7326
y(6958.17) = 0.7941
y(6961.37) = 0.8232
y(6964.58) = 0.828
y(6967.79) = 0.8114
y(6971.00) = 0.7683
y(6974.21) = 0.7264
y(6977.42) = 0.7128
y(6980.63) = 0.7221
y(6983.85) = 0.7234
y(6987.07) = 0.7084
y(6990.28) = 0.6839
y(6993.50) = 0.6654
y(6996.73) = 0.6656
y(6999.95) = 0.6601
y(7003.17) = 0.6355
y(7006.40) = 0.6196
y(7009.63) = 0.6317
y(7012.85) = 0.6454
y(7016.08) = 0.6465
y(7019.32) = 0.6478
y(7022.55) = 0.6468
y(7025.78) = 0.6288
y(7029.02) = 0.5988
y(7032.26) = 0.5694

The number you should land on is 0.9321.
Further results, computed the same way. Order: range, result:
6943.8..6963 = 0.8232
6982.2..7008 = 0.7234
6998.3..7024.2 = 0.6601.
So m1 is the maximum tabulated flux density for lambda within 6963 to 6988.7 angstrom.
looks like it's 0.828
